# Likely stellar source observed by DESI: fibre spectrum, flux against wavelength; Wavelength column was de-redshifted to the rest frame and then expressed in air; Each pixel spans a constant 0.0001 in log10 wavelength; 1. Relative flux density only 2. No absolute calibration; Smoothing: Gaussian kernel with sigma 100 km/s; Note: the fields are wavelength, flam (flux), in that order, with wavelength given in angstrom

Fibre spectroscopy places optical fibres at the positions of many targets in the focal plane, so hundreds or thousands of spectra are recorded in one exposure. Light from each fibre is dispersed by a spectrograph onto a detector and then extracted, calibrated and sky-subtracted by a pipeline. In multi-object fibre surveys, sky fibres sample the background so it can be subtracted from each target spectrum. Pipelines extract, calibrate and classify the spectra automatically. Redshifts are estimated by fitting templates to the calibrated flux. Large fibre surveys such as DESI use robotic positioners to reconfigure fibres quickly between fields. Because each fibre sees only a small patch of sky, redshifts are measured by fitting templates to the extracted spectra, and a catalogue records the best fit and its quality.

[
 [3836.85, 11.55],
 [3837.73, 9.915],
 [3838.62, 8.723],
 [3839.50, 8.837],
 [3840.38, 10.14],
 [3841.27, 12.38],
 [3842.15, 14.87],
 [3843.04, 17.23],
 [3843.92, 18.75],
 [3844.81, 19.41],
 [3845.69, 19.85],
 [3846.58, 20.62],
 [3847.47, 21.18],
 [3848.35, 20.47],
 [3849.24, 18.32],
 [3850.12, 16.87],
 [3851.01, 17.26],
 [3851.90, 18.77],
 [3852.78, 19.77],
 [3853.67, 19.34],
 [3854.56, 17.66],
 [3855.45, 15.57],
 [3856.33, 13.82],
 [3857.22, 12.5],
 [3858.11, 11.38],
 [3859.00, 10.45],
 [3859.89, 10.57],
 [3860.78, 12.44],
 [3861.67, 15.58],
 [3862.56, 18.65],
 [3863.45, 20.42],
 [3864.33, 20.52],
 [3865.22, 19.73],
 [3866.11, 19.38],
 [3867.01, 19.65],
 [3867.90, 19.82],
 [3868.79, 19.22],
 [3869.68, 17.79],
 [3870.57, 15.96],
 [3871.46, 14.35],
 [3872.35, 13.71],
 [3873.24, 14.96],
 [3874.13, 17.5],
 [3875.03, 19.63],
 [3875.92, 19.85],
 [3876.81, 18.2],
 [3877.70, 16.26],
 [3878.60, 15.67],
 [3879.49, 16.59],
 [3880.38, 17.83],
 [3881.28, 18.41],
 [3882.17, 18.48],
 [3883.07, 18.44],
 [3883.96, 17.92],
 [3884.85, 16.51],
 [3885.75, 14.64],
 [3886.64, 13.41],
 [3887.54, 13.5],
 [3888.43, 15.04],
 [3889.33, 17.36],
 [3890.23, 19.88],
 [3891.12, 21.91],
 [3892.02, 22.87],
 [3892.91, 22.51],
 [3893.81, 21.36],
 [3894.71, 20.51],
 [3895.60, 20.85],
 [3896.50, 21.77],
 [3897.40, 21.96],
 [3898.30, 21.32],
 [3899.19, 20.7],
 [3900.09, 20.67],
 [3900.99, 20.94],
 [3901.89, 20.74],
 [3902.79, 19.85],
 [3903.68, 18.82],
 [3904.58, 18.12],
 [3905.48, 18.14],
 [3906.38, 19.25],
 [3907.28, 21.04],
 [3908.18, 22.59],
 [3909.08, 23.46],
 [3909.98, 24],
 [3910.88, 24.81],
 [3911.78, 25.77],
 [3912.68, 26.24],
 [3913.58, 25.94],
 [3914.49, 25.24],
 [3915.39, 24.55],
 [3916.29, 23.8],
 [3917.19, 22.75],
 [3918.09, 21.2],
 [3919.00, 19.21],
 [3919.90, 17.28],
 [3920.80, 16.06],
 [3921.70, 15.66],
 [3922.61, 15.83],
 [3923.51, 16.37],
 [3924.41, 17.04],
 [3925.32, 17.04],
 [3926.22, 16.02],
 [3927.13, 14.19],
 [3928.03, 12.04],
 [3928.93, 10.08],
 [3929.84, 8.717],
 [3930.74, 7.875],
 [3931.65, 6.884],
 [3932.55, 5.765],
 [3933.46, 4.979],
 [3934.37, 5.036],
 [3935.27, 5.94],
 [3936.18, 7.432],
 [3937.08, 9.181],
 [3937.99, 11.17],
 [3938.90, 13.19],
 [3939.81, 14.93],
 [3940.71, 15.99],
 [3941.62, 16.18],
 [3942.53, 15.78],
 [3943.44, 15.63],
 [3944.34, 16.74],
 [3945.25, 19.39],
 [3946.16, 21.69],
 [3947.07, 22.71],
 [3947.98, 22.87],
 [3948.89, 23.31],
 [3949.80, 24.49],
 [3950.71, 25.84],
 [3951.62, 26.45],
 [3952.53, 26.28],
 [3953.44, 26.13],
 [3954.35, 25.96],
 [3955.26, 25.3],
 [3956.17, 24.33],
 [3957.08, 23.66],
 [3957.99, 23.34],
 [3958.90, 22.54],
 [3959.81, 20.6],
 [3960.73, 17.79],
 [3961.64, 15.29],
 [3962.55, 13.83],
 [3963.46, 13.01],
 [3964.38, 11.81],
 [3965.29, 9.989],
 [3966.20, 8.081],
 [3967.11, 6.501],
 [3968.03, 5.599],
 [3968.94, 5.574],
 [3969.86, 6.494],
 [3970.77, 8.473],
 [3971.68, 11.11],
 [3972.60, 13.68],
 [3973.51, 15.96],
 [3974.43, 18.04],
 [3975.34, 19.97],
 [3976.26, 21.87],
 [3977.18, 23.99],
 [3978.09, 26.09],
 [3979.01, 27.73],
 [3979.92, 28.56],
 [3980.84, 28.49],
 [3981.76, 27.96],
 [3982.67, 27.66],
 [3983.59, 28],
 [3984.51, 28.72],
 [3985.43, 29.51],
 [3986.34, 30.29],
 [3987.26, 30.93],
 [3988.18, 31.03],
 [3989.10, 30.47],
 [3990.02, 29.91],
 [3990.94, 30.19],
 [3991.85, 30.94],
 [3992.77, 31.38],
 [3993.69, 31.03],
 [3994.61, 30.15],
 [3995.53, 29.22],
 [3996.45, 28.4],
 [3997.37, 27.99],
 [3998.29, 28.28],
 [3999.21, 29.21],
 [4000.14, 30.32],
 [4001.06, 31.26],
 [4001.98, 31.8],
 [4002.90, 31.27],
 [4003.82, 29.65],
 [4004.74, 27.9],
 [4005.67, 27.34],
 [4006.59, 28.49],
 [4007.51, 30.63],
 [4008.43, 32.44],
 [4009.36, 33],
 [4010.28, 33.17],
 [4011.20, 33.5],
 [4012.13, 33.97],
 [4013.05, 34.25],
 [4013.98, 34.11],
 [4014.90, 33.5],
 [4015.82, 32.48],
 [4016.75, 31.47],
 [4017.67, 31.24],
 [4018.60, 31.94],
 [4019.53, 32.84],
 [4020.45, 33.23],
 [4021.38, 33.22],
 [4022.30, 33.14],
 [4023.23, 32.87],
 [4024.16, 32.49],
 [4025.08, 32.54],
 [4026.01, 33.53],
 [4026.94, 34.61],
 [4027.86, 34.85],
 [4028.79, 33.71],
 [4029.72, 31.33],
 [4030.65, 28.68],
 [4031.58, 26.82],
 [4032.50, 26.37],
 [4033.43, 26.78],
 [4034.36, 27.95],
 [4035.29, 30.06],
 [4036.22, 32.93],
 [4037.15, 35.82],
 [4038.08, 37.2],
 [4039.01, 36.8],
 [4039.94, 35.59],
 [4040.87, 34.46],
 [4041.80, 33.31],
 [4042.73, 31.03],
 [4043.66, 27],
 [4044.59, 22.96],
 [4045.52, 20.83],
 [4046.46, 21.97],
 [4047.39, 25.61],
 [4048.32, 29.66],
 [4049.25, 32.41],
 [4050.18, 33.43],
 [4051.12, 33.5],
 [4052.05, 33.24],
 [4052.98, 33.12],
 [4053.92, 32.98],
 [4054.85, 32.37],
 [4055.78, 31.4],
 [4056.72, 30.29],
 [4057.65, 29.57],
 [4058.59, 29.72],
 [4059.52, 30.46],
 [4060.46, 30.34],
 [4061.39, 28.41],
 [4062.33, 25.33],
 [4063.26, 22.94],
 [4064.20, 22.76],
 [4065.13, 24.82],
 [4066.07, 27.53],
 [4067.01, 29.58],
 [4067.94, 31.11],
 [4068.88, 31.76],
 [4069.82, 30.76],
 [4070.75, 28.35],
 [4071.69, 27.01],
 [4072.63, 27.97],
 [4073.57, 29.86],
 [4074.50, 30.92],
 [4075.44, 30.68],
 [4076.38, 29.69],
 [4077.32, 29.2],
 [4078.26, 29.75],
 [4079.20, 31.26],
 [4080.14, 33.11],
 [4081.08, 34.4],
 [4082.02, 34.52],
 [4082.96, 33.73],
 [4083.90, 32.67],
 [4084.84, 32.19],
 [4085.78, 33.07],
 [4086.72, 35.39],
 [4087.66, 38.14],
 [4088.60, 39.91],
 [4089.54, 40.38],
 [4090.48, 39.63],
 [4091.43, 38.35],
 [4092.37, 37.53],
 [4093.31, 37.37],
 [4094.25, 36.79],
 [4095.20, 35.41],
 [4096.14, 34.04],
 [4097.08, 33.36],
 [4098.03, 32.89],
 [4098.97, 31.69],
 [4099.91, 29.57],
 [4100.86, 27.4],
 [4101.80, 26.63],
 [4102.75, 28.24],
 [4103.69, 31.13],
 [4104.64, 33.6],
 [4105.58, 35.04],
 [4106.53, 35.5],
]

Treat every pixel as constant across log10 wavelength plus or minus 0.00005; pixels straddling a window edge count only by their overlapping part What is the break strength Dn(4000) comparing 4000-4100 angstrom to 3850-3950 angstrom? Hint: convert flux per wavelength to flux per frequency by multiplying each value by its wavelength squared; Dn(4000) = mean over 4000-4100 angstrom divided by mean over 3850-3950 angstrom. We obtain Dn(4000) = 1.95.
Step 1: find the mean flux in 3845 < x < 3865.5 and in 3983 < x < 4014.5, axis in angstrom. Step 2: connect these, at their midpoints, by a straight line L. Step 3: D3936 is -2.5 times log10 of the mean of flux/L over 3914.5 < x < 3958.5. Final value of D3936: 0.39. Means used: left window 17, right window 30.5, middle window 17.2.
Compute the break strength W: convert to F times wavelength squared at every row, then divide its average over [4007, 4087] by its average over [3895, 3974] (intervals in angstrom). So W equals 1.9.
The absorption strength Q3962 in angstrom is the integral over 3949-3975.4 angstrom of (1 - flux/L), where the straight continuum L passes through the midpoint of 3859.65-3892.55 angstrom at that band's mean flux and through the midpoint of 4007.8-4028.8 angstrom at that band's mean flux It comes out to 9.4 angstrom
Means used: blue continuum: 17.4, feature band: 17.1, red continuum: 33.1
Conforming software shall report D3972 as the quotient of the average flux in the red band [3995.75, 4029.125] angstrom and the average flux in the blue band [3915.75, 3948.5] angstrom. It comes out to 2.18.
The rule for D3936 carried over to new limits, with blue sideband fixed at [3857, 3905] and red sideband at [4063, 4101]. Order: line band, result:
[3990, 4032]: -0.157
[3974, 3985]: -0.028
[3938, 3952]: 0.165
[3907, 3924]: -0.068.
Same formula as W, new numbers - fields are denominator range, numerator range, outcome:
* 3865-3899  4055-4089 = 1.84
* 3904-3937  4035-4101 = 2.03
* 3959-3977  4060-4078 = 2.26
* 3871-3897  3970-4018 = 1.66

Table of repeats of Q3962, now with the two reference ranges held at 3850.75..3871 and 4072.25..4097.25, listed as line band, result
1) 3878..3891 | 1.25 angstrom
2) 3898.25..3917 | -1.64 angstrom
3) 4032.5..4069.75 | 1.84 angstrom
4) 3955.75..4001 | 6.38 angstrom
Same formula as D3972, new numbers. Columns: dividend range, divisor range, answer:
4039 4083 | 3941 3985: 1.53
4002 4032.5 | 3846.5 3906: 1.78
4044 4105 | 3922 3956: 1.94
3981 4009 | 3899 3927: 1.45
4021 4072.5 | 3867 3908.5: 1.63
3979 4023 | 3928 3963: 1.82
